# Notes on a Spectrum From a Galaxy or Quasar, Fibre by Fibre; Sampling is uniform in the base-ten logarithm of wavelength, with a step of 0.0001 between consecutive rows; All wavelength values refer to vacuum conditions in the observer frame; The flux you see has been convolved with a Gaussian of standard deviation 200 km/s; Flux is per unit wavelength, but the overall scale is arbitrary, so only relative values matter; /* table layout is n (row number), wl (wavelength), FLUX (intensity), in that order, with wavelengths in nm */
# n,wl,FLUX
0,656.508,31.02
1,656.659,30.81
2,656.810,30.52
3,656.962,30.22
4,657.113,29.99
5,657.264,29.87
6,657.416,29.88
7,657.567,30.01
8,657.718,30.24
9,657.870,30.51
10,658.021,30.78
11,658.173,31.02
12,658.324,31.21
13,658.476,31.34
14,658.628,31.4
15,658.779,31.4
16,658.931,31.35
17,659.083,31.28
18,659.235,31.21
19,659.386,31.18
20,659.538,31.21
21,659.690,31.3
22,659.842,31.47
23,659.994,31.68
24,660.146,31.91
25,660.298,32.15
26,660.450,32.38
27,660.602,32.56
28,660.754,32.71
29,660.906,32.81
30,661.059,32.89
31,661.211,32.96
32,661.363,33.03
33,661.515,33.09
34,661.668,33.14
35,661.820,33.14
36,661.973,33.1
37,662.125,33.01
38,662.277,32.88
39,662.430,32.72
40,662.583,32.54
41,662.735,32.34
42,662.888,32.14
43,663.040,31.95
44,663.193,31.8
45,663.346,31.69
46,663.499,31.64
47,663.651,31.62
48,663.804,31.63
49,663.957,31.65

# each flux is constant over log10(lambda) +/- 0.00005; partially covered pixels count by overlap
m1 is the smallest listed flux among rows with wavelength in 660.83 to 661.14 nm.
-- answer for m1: 32.81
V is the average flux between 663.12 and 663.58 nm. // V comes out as 31.7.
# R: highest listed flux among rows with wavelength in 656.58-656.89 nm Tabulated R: 30.81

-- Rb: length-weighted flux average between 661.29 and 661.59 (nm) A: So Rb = 33.1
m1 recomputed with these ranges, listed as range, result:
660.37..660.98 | 32.38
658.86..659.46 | 31.18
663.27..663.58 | 31.64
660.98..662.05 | 32.89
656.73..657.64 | 29.87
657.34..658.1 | 29.88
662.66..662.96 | 32.14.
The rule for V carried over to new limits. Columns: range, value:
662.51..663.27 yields 32.2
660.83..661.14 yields 32.8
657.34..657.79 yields 30.1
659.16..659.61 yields 31.2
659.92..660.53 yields 32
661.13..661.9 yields 33.1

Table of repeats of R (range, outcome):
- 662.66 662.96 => 32.34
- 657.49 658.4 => 31.21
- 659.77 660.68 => 32.56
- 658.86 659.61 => 31.35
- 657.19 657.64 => 30.01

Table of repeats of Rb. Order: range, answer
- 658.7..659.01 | 31.4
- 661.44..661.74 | 33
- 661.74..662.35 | 33.1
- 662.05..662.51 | 32.8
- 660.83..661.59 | 33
